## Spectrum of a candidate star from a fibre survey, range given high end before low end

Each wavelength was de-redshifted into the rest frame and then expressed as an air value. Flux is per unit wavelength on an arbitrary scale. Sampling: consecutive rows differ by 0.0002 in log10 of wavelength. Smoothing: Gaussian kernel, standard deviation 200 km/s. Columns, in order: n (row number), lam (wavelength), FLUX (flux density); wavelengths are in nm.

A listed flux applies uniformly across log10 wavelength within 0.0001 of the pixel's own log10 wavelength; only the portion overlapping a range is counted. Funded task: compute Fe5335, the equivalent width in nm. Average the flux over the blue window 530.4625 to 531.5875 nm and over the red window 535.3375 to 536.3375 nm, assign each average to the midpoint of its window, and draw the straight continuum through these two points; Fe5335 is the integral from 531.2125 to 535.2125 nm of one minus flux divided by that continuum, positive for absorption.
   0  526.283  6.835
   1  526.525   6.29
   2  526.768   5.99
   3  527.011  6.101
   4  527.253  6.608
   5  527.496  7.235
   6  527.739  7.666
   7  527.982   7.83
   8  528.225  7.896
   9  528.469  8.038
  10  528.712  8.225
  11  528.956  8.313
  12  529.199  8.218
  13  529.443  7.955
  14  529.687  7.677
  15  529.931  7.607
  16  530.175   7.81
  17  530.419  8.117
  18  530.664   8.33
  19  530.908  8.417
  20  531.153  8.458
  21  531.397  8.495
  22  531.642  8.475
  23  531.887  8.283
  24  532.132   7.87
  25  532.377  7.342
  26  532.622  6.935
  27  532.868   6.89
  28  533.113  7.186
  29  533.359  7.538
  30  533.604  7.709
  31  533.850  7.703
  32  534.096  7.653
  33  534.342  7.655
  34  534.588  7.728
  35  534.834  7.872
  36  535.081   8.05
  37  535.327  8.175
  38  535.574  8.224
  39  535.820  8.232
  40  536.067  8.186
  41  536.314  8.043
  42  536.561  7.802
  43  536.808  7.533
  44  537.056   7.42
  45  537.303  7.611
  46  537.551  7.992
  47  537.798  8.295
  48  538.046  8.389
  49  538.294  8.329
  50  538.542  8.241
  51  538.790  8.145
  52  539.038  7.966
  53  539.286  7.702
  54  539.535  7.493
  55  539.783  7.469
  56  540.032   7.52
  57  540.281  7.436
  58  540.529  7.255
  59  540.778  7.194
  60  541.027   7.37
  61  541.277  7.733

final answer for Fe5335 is 0.28 nm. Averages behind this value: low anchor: 8.4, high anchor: 8.18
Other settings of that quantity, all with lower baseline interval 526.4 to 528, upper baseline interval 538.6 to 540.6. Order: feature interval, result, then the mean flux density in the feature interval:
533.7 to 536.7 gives -0.25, 7.94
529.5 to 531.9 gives -0.39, 8.16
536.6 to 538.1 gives -0.07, 7.84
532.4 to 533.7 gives -0.01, 7.25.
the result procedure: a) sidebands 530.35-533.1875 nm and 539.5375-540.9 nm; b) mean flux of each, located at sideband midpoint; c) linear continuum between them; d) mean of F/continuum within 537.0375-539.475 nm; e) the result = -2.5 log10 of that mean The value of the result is -0.07 mag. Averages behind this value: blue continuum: 7.91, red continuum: 7.39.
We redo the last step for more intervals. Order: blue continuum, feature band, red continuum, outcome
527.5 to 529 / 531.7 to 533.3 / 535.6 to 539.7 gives 0.067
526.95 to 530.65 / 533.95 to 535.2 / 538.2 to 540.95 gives -0.011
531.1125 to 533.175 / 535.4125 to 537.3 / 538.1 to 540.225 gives -0.012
